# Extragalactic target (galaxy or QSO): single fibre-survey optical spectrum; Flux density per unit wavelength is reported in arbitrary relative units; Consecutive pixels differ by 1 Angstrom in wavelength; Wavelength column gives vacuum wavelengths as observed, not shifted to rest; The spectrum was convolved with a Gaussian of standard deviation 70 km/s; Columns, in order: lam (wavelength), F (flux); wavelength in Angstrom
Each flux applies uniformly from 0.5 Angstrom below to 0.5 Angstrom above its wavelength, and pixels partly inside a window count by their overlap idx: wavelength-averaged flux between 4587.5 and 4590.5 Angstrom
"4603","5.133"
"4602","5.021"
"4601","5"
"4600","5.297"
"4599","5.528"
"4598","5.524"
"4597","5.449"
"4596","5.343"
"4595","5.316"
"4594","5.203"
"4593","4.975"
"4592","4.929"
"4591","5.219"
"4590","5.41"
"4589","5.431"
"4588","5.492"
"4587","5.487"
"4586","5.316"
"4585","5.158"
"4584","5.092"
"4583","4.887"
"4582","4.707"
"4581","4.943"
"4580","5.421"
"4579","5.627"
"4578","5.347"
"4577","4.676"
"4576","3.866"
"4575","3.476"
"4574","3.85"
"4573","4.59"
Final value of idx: 5.44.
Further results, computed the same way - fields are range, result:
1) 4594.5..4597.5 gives 5.37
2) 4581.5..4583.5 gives 4.8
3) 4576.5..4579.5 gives 5.22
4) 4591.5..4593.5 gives 4.95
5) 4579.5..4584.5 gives 5.01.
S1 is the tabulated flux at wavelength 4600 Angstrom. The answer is 5.297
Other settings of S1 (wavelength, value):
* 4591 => 5.219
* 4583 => 4.887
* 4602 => 5.021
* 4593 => 4.975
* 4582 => 4.707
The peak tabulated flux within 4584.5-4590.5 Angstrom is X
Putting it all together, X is 5.492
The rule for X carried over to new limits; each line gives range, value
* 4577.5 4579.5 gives 5.627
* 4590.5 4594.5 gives 5.219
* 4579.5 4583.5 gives 5.421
